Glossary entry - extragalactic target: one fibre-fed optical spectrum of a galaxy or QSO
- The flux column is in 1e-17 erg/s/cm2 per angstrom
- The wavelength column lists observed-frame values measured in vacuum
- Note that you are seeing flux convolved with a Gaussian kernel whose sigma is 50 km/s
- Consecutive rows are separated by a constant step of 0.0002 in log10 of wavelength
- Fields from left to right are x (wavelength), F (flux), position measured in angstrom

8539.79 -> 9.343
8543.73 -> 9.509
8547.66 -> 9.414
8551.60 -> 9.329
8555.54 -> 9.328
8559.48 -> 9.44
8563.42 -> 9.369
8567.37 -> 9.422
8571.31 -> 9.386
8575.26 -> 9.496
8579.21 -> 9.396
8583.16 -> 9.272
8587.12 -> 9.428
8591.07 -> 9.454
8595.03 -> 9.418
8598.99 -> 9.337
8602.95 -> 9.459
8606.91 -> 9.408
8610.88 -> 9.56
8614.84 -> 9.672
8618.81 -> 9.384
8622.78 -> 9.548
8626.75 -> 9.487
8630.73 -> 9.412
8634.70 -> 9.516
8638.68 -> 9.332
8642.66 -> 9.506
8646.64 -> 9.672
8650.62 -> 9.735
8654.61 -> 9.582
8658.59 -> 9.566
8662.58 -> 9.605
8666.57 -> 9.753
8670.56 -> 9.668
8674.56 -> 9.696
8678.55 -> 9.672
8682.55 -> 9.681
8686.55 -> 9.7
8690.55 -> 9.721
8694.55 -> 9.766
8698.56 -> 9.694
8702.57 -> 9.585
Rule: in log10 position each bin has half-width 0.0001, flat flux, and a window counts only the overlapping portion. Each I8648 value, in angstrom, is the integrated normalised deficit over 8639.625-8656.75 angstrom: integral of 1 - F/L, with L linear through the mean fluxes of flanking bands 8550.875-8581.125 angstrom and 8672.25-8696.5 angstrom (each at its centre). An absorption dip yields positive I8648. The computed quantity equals 0.0 angstrom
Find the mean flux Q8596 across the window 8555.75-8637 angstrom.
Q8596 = 9.44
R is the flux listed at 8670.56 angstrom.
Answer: 9.668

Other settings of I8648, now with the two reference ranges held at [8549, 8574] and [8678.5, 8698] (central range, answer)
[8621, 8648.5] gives 0.22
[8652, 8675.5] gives 0.00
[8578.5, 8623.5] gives 0.20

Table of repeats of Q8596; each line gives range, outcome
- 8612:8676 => 9.57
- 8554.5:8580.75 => 9.41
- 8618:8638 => 9.46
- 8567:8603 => 9.4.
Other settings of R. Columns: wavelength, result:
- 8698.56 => 9.694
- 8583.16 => 9.272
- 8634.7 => 9.516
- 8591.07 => 9.454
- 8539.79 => 9.343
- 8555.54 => 9.328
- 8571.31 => 9.386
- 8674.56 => 9.696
